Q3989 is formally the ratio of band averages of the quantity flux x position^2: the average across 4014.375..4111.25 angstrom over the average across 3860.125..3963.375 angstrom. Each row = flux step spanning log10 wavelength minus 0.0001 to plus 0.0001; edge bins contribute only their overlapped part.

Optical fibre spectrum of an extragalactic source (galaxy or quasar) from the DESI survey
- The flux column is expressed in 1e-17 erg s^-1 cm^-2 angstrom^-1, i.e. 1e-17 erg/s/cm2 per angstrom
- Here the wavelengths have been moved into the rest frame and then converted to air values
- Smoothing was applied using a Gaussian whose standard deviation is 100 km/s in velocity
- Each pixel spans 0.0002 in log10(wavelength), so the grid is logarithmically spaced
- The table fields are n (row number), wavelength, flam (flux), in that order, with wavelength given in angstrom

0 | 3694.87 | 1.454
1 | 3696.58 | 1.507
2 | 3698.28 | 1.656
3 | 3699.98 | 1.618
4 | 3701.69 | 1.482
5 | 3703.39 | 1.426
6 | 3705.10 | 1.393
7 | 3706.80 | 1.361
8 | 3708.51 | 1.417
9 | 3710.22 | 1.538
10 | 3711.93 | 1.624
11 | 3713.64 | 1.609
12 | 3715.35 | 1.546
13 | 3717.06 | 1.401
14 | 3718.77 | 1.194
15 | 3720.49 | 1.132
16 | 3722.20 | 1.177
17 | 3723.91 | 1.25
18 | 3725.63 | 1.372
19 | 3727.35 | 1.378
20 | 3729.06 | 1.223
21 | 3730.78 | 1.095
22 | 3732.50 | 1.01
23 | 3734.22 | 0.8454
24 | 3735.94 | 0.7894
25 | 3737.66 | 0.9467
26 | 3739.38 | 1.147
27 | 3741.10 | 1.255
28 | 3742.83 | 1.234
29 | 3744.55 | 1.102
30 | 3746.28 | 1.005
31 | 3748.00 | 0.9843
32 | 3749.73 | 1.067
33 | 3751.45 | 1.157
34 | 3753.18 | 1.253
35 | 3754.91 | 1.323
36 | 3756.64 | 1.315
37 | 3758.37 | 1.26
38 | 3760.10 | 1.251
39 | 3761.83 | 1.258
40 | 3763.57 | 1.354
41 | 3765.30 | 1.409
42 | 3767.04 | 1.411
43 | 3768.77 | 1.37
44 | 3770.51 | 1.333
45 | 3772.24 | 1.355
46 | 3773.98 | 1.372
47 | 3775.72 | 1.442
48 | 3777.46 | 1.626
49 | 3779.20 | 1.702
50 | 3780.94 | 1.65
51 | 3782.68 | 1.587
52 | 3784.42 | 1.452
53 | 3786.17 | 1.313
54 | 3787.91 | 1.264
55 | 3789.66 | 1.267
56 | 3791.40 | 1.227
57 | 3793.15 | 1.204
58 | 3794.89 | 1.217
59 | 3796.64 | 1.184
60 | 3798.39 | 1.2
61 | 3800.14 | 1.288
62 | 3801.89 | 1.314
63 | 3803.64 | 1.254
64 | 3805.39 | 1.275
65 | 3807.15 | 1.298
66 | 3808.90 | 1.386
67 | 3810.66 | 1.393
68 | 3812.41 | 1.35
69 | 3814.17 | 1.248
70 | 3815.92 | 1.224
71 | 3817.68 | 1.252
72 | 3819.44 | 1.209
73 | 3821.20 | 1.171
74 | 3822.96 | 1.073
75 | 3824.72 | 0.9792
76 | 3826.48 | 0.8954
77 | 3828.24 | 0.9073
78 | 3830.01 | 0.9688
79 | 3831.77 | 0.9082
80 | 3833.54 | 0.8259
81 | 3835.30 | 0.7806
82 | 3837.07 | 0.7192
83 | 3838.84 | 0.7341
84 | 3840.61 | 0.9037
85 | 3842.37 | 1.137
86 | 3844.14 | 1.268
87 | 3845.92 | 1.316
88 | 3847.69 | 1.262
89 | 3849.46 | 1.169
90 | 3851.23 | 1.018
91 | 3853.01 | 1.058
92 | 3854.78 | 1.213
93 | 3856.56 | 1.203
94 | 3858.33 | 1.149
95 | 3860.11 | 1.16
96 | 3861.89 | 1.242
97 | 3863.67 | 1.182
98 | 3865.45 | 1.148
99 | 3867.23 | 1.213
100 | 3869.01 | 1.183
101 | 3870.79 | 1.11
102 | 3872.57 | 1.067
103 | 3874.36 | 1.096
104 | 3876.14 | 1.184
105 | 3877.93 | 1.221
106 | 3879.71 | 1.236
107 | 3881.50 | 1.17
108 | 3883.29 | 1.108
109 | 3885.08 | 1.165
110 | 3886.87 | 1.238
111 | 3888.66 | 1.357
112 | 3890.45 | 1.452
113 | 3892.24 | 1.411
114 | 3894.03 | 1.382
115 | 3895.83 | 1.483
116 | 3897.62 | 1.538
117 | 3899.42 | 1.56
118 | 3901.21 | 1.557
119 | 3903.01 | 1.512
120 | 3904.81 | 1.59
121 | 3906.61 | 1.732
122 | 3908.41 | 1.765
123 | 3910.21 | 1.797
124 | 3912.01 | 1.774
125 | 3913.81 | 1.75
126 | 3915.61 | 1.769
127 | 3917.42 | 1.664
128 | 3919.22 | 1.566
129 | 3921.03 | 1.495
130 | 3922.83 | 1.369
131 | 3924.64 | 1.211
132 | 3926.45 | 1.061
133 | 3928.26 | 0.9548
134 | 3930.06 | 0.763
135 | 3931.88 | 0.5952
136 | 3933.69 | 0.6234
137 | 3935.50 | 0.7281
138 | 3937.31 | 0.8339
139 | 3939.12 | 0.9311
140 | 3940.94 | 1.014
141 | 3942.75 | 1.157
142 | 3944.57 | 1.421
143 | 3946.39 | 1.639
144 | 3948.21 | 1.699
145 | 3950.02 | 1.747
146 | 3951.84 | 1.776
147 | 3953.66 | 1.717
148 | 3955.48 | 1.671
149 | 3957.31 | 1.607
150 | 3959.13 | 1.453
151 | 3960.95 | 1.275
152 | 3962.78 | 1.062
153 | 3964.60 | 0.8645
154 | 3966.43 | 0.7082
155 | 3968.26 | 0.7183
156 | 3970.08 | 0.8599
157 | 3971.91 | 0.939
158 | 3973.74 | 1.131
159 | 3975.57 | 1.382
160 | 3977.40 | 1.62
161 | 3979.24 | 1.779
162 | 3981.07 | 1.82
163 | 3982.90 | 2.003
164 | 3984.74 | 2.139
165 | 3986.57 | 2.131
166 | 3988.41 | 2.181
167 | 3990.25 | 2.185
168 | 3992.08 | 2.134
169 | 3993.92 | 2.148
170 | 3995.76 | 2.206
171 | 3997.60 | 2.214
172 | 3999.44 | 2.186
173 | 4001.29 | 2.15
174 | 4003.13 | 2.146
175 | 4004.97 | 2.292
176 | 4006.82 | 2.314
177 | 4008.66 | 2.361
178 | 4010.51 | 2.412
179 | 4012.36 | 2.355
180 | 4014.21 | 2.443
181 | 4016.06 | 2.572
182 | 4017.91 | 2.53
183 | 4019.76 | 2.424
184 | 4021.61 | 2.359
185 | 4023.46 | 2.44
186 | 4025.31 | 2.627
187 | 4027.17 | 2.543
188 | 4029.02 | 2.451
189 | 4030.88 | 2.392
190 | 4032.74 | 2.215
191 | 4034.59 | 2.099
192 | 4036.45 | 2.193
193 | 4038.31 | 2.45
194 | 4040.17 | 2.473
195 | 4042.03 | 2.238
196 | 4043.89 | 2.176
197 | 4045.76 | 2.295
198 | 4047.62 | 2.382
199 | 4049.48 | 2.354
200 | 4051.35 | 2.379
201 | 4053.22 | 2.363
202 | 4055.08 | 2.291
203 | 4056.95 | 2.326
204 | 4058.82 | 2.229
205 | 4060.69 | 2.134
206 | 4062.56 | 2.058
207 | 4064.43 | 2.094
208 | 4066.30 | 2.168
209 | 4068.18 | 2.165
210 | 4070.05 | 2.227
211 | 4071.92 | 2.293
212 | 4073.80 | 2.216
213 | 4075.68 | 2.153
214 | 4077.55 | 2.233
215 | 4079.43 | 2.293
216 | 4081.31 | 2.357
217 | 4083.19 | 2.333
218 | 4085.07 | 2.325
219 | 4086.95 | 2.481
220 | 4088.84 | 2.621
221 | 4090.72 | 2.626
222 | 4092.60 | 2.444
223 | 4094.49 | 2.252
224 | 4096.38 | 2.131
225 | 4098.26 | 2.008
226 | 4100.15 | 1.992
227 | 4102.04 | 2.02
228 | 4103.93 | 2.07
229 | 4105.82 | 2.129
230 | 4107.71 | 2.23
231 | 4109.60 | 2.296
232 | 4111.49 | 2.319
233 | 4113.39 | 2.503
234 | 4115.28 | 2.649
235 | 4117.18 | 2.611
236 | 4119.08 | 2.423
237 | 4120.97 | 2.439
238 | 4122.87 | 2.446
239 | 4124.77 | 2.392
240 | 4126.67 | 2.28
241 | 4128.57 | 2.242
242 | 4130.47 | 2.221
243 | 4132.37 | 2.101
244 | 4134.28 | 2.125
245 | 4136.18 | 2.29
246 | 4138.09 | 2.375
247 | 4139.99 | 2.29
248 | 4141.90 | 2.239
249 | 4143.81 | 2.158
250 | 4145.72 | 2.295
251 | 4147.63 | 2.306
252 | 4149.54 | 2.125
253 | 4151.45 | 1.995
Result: 1.86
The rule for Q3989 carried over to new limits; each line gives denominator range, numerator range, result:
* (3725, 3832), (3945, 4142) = 1.97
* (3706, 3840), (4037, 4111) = 2.15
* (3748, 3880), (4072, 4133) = 2.21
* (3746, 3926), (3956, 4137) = 1.86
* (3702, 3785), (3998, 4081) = 2.06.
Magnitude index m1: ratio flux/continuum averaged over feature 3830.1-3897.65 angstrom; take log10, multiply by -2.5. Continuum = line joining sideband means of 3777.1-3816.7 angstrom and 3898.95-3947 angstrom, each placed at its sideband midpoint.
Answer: 0.16 mag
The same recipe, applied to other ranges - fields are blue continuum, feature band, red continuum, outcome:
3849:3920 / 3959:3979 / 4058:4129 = 0.49 mag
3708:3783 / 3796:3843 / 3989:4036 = 0.38 mag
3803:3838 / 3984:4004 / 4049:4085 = -0.14 mag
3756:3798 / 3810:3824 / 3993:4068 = 0.22 mag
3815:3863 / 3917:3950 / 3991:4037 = 0.44 mag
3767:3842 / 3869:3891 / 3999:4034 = 0.34 mag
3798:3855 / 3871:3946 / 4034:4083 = 0.16 mag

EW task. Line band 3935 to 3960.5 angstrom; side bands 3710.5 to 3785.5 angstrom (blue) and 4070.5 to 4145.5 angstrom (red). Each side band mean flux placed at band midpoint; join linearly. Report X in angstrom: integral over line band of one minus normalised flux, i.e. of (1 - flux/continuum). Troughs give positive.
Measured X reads 6.3 angstrom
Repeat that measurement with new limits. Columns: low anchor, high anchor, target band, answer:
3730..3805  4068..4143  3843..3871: 6.4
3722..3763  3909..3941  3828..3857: 4.2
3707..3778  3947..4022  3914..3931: 3.6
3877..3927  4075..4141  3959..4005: 3.3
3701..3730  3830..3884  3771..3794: -3.1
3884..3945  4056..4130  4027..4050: -3.8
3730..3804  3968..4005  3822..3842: 7.6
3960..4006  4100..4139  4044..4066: -2.7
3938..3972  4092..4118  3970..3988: -2.3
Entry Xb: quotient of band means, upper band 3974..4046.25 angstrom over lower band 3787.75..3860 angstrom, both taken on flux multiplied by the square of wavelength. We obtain 2.15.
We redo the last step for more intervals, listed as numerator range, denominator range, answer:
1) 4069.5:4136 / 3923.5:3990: 1.87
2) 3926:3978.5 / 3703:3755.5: 1.07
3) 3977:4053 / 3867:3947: 1.85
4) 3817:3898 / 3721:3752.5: 1.09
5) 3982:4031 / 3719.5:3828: 2.09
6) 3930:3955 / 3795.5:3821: 1.02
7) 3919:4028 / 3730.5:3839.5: 1.55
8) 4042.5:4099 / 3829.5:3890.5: 2.27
